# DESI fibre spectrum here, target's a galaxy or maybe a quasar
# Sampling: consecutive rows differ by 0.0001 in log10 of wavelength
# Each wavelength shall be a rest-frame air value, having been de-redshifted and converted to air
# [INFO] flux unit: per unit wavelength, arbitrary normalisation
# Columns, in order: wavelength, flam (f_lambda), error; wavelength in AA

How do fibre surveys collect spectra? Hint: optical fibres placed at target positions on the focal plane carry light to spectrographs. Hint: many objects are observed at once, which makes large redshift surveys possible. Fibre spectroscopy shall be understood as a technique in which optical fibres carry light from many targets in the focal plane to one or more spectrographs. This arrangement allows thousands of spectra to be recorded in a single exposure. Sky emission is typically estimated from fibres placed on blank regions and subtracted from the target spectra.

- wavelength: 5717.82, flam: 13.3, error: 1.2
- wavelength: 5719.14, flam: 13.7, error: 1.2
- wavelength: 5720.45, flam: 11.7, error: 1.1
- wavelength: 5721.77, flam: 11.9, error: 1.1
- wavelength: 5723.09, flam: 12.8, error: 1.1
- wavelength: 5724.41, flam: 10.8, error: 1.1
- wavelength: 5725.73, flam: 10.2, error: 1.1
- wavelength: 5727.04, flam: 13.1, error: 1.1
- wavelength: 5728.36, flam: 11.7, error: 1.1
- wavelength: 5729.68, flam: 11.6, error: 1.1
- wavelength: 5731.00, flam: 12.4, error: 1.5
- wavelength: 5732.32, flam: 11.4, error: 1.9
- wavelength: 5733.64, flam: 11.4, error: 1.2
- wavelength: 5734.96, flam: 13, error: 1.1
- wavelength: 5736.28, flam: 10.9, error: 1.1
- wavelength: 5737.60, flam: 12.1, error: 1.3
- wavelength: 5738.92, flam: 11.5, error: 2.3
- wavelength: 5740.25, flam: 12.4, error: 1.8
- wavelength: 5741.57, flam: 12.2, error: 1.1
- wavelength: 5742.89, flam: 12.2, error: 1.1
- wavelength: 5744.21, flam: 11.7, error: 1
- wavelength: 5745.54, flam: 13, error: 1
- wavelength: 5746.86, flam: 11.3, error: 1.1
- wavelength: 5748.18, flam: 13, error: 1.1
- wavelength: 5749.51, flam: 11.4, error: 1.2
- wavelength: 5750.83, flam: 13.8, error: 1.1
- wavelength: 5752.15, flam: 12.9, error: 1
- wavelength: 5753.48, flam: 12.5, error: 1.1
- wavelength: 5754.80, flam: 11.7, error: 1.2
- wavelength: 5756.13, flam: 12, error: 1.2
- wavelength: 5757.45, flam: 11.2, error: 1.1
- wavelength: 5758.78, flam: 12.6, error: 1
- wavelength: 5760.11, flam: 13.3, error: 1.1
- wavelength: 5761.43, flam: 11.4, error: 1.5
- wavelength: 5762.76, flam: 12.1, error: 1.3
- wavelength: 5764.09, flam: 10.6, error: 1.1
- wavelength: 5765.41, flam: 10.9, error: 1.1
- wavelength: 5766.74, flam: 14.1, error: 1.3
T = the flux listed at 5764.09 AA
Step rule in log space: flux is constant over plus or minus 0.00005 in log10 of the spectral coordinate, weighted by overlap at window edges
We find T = 10.6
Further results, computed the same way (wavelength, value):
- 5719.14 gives 13.7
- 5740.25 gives 12.4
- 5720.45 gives 11.7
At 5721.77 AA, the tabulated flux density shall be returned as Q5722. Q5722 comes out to 11.9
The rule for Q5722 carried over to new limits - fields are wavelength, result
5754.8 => 11.7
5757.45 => 11.2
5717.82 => 13.3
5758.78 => 12.6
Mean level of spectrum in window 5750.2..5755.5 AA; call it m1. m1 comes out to 12.7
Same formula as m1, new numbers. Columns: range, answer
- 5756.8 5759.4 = 11.9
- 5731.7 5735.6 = 11.9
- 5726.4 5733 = 12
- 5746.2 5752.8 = 12.5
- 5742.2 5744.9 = 12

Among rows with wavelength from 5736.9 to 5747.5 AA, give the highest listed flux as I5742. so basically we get 13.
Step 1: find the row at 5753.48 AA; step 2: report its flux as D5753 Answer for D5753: 12.5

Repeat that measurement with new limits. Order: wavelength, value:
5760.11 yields 13.3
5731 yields 12.4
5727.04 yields 13.1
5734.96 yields 13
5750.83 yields 13.8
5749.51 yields 11.4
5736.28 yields 10.9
